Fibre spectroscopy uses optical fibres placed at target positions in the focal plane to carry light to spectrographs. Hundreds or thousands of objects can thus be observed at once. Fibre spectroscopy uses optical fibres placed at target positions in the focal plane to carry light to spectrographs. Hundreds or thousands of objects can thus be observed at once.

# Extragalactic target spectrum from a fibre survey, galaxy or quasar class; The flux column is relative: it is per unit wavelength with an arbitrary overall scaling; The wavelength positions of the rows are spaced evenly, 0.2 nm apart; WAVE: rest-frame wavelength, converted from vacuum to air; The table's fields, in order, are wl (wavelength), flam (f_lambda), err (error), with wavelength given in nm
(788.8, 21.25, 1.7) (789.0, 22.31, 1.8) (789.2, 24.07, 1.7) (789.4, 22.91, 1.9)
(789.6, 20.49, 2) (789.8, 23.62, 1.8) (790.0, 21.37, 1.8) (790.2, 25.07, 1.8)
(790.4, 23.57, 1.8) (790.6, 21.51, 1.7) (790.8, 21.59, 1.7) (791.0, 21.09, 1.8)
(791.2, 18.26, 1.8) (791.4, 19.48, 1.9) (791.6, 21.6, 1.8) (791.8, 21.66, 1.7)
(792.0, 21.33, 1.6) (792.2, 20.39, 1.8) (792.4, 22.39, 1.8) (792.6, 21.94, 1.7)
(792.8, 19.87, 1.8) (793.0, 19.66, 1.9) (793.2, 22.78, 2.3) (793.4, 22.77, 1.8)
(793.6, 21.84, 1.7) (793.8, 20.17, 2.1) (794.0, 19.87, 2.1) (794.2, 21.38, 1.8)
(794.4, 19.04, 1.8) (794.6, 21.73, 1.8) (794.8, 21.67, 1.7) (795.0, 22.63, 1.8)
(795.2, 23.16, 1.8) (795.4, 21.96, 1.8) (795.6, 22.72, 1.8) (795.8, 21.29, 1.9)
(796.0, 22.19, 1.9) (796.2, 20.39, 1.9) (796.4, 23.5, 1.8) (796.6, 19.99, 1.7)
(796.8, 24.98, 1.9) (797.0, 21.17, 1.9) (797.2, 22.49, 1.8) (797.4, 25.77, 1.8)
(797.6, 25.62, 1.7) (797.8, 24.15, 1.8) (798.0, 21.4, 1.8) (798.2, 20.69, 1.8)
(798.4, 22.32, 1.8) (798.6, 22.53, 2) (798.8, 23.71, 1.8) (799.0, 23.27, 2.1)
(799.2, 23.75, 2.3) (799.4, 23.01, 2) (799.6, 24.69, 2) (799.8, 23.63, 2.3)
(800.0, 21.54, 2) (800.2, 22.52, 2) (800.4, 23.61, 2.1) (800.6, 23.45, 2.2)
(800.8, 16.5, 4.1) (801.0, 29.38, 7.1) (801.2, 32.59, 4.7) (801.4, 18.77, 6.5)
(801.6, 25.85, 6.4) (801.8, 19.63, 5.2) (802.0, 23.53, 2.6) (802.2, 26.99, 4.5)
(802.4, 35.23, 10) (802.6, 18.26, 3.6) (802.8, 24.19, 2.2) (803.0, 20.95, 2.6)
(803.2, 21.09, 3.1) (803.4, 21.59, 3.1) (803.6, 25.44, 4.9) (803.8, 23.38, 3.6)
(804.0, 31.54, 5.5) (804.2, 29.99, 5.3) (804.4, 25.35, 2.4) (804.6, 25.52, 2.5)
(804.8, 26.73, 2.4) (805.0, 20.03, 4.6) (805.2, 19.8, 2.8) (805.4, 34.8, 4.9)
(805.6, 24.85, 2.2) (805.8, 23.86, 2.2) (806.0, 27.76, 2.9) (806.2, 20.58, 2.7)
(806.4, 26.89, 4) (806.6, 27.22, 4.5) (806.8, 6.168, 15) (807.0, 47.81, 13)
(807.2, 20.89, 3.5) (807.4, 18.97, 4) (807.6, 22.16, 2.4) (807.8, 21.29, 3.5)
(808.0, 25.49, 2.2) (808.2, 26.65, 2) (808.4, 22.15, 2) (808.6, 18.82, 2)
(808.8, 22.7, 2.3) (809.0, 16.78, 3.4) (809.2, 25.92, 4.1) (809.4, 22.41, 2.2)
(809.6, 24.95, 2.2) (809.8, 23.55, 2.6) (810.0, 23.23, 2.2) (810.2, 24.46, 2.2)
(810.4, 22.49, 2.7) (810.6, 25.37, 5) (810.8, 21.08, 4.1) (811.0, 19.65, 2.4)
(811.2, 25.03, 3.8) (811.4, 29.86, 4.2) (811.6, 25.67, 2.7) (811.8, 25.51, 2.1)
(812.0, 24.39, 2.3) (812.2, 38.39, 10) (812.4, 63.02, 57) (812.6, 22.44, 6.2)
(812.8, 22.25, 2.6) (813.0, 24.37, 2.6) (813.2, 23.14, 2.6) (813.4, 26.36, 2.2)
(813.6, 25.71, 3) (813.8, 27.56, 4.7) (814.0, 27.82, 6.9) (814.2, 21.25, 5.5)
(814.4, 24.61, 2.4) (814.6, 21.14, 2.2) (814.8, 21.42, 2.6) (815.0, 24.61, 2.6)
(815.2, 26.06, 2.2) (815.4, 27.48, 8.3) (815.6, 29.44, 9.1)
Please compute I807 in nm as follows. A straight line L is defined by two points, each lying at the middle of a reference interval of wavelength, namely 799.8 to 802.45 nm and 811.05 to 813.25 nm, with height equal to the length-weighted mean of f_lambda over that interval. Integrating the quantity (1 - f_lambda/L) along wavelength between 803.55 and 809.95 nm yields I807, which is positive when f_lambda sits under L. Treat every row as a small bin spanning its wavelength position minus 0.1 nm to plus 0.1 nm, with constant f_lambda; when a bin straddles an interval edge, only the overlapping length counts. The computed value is 0.59 nm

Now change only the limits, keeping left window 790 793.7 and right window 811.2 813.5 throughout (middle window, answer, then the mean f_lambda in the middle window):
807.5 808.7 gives 0.22 nm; 22.8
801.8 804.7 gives 0.10 nm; 25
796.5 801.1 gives 0.21 nm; 23.1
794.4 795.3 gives 0.03 nm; 21.9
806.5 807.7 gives 0.15 nm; 23.9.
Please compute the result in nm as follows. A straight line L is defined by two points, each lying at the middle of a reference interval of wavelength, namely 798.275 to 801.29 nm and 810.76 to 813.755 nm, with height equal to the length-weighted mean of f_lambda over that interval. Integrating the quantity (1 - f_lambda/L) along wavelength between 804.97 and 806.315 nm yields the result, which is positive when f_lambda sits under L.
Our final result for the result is 0.05 nm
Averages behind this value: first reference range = 23.7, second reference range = 27.9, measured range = 24.8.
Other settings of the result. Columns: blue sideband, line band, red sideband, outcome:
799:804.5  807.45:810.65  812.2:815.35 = 0.383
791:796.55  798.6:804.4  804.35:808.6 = -0.257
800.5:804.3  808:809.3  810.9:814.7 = 0.188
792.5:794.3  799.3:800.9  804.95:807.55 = 0.041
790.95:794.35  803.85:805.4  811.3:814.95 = -0.085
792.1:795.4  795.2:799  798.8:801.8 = -0.022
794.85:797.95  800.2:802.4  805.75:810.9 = -0.136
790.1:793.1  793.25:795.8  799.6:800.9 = -0.003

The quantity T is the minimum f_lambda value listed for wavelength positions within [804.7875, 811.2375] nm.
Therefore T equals 6.168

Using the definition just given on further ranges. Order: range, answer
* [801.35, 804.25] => 18.26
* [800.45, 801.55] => 16.5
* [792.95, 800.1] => 19.04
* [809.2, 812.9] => 19.65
